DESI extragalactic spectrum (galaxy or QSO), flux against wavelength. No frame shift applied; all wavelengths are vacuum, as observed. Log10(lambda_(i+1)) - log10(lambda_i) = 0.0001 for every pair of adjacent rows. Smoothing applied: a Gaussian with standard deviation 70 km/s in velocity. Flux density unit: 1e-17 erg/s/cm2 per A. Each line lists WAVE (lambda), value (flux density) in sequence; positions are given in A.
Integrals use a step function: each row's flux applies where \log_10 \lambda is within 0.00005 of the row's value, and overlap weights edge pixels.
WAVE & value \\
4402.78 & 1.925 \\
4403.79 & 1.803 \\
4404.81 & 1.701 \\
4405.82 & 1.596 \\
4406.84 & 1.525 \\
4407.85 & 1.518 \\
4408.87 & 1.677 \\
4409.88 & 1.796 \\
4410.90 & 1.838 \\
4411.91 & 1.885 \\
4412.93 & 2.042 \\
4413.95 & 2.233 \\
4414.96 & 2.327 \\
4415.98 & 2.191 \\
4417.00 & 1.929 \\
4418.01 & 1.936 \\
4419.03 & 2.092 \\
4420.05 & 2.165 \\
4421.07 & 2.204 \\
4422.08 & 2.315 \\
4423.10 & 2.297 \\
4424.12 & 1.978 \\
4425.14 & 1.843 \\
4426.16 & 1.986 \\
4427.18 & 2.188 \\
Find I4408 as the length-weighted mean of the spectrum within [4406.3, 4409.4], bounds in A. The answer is 1.58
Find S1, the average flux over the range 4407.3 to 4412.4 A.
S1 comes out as 1.74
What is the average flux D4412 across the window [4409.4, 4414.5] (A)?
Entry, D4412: 1.96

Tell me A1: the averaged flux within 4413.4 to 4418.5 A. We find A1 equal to 2.12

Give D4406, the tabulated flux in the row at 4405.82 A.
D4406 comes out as 1.596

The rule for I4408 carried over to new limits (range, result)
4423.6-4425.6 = 1.91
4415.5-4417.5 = 2.06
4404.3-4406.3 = 1.65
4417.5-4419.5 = 2.02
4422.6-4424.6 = 2.14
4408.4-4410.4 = 1.74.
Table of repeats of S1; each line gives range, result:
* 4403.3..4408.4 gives 1.63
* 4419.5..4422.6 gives 2.23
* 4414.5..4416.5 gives 2.25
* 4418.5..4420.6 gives 2.12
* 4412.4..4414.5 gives 2.14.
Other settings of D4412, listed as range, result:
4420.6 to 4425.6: 2.13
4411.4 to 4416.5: 2.13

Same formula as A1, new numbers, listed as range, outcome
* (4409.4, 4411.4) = 1.81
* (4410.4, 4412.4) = 1.87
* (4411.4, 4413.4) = 1.96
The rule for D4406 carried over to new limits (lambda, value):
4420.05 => 2.165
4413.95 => 2.233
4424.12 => 1.978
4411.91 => 1.885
